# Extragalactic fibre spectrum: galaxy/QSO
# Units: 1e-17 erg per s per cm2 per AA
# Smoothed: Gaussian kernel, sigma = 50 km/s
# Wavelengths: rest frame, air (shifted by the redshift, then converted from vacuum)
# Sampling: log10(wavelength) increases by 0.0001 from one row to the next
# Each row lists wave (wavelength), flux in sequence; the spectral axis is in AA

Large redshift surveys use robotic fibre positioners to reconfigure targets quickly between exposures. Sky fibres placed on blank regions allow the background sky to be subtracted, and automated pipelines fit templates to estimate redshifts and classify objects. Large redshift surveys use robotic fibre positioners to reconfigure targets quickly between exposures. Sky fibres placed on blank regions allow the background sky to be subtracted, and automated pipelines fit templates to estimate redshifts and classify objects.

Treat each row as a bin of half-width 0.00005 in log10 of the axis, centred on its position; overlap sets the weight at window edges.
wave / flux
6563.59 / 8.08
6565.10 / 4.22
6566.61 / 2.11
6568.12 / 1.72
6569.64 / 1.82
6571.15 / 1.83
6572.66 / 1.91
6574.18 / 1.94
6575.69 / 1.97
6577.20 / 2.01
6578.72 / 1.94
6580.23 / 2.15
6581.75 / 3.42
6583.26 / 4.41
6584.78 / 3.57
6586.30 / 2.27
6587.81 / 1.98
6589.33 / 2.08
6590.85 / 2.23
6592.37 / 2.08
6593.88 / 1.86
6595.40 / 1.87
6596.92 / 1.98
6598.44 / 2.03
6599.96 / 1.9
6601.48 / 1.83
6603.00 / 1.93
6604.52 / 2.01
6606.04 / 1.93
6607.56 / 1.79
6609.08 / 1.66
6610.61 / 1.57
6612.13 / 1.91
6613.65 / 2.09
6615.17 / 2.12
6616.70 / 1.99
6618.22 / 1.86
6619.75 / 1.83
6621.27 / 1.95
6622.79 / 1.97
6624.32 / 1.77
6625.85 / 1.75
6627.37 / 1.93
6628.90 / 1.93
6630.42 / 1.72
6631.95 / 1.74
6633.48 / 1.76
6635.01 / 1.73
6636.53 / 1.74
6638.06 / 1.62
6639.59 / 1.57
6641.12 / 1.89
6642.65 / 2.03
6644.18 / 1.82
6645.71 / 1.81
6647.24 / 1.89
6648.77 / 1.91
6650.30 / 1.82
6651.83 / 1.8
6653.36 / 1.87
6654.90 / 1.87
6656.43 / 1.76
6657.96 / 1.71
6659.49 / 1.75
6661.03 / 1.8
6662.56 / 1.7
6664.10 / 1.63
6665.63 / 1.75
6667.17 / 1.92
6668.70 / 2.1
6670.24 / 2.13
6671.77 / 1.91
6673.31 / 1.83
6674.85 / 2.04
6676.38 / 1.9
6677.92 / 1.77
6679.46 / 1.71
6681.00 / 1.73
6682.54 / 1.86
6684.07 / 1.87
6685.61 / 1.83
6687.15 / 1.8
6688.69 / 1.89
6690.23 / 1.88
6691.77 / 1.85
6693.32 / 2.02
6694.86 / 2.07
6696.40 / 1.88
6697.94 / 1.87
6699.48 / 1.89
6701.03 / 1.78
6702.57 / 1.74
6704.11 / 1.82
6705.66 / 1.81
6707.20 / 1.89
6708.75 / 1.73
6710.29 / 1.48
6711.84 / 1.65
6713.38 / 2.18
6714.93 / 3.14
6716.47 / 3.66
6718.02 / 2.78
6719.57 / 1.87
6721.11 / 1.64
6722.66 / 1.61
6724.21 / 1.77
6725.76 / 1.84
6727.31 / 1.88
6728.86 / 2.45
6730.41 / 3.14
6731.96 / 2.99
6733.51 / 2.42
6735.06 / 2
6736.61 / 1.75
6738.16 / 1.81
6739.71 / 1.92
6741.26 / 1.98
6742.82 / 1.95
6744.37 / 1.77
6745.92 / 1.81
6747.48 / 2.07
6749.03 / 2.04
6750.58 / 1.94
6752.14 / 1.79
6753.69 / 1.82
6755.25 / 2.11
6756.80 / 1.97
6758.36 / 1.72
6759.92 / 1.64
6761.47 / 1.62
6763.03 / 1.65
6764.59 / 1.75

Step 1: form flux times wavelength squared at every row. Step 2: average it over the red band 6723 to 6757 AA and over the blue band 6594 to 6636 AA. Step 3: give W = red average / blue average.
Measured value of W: 1.14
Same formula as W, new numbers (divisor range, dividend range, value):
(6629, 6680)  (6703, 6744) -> 1.19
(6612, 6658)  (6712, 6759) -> 1.18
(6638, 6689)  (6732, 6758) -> 1.10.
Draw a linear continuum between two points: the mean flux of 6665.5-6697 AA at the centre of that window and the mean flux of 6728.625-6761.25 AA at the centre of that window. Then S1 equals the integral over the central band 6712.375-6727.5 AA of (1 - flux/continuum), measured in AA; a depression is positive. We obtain -2.0 AA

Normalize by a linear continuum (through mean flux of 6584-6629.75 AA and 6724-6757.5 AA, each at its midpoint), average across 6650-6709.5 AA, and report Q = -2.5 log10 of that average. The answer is 0.10 mag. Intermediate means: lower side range 1.99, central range 1.85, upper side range 2.06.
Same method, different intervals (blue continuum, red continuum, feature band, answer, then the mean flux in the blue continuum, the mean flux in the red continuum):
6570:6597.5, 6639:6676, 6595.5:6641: 0.13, 2.3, 1.85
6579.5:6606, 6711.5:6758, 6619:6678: 0.22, 2.32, 2.13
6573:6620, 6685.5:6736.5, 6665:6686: 0.11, 2.14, 2.07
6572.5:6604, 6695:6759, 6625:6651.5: 0.20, 2.26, 2.03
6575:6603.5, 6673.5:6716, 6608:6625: 0.17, 2.29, 1.9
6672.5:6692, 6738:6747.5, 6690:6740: -0.11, 1.84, 1.89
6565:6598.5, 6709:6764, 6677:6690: 0.18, 2.29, 2.05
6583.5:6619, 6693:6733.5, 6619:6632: 0.12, 2.06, 2.11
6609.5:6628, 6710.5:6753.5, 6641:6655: 0.05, 1.89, 2.13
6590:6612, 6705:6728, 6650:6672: 0.09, 1.91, 2.06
